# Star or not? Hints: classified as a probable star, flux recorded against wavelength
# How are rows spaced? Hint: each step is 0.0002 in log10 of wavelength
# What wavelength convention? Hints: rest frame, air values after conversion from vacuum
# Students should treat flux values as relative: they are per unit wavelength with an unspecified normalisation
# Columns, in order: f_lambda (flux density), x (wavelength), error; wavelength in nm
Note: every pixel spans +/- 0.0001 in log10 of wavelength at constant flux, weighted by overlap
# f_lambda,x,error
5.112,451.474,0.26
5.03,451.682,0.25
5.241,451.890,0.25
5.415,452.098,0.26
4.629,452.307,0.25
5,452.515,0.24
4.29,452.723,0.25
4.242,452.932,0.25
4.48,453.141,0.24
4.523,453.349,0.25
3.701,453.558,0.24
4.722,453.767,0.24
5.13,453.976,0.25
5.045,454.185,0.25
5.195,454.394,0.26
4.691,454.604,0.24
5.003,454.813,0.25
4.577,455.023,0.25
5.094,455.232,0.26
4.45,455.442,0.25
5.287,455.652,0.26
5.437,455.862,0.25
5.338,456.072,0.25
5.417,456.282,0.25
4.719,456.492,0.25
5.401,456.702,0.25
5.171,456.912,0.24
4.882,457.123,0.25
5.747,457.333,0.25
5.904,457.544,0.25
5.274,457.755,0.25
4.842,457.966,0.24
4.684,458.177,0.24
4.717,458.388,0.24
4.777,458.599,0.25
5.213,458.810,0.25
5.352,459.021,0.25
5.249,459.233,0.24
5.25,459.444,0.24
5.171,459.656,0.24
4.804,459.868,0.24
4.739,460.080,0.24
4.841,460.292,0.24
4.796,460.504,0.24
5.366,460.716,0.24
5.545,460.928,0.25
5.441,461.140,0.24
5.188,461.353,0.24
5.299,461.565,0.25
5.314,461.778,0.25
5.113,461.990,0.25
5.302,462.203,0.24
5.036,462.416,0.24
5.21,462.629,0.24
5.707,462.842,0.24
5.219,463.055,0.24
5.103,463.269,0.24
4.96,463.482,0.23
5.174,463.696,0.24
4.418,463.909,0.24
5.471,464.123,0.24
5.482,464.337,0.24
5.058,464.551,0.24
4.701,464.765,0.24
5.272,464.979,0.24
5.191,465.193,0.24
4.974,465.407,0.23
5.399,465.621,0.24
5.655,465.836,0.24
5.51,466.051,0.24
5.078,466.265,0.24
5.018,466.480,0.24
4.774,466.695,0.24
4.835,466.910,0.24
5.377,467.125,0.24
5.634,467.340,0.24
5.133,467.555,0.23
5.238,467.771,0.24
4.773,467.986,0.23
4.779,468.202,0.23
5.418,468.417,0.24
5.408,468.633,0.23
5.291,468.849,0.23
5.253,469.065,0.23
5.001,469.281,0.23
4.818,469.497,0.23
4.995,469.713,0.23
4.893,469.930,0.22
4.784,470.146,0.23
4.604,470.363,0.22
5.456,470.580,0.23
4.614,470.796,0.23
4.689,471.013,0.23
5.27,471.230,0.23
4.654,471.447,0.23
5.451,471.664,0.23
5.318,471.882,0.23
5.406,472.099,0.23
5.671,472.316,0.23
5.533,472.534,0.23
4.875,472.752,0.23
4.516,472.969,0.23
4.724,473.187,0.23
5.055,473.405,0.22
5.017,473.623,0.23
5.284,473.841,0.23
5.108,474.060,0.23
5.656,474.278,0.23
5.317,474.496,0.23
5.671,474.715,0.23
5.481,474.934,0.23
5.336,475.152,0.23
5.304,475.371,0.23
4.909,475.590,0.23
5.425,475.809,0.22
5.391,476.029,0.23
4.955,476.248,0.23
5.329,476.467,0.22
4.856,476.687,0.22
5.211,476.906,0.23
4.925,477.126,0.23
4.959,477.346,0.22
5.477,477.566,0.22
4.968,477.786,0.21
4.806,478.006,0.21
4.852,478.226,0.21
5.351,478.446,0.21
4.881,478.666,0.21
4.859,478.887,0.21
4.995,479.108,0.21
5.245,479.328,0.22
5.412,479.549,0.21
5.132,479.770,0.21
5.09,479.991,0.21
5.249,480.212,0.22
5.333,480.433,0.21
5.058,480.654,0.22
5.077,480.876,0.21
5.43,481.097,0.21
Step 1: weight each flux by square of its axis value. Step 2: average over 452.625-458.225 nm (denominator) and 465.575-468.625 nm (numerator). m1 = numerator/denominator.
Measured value 1.1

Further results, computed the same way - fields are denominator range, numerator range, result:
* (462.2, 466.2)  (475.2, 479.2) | 1.03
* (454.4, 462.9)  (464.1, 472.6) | 1.04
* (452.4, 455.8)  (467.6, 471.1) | 1.13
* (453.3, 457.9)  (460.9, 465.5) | 1.06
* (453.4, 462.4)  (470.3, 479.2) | 1.09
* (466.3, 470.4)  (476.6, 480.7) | 1.05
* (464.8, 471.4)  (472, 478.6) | 1.05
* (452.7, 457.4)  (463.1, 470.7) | 1.10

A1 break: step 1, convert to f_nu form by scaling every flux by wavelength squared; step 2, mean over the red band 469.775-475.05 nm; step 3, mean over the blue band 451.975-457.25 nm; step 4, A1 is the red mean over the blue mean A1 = 1.13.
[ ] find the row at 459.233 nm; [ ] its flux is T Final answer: 5.249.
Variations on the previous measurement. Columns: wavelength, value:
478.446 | 5.351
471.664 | 5.451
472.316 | 5.671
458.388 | 4.717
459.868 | 4.804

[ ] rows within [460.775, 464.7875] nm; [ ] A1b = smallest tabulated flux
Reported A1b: 4.418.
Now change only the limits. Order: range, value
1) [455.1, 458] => 4.45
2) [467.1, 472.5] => 4.604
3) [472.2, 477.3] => 4.516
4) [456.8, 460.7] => 4.684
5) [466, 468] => 4.773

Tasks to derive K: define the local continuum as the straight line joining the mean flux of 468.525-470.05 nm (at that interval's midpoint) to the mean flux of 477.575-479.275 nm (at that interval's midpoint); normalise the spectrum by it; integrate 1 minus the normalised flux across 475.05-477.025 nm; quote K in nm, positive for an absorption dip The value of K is -0.064 nm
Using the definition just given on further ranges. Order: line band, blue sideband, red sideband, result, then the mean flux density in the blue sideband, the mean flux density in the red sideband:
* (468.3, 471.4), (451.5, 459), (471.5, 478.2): 0.06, 4.96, 5.19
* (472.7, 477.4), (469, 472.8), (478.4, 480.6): -0.04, 5.07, 5.15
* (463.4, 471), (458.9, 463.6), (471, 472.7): 0.20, 5.18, 5.27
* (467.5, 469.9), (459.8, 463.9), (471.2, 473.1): 0.04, 5.15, 5.18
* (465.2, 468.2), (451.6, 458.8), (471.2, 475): -0.03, 4.95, 5.22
